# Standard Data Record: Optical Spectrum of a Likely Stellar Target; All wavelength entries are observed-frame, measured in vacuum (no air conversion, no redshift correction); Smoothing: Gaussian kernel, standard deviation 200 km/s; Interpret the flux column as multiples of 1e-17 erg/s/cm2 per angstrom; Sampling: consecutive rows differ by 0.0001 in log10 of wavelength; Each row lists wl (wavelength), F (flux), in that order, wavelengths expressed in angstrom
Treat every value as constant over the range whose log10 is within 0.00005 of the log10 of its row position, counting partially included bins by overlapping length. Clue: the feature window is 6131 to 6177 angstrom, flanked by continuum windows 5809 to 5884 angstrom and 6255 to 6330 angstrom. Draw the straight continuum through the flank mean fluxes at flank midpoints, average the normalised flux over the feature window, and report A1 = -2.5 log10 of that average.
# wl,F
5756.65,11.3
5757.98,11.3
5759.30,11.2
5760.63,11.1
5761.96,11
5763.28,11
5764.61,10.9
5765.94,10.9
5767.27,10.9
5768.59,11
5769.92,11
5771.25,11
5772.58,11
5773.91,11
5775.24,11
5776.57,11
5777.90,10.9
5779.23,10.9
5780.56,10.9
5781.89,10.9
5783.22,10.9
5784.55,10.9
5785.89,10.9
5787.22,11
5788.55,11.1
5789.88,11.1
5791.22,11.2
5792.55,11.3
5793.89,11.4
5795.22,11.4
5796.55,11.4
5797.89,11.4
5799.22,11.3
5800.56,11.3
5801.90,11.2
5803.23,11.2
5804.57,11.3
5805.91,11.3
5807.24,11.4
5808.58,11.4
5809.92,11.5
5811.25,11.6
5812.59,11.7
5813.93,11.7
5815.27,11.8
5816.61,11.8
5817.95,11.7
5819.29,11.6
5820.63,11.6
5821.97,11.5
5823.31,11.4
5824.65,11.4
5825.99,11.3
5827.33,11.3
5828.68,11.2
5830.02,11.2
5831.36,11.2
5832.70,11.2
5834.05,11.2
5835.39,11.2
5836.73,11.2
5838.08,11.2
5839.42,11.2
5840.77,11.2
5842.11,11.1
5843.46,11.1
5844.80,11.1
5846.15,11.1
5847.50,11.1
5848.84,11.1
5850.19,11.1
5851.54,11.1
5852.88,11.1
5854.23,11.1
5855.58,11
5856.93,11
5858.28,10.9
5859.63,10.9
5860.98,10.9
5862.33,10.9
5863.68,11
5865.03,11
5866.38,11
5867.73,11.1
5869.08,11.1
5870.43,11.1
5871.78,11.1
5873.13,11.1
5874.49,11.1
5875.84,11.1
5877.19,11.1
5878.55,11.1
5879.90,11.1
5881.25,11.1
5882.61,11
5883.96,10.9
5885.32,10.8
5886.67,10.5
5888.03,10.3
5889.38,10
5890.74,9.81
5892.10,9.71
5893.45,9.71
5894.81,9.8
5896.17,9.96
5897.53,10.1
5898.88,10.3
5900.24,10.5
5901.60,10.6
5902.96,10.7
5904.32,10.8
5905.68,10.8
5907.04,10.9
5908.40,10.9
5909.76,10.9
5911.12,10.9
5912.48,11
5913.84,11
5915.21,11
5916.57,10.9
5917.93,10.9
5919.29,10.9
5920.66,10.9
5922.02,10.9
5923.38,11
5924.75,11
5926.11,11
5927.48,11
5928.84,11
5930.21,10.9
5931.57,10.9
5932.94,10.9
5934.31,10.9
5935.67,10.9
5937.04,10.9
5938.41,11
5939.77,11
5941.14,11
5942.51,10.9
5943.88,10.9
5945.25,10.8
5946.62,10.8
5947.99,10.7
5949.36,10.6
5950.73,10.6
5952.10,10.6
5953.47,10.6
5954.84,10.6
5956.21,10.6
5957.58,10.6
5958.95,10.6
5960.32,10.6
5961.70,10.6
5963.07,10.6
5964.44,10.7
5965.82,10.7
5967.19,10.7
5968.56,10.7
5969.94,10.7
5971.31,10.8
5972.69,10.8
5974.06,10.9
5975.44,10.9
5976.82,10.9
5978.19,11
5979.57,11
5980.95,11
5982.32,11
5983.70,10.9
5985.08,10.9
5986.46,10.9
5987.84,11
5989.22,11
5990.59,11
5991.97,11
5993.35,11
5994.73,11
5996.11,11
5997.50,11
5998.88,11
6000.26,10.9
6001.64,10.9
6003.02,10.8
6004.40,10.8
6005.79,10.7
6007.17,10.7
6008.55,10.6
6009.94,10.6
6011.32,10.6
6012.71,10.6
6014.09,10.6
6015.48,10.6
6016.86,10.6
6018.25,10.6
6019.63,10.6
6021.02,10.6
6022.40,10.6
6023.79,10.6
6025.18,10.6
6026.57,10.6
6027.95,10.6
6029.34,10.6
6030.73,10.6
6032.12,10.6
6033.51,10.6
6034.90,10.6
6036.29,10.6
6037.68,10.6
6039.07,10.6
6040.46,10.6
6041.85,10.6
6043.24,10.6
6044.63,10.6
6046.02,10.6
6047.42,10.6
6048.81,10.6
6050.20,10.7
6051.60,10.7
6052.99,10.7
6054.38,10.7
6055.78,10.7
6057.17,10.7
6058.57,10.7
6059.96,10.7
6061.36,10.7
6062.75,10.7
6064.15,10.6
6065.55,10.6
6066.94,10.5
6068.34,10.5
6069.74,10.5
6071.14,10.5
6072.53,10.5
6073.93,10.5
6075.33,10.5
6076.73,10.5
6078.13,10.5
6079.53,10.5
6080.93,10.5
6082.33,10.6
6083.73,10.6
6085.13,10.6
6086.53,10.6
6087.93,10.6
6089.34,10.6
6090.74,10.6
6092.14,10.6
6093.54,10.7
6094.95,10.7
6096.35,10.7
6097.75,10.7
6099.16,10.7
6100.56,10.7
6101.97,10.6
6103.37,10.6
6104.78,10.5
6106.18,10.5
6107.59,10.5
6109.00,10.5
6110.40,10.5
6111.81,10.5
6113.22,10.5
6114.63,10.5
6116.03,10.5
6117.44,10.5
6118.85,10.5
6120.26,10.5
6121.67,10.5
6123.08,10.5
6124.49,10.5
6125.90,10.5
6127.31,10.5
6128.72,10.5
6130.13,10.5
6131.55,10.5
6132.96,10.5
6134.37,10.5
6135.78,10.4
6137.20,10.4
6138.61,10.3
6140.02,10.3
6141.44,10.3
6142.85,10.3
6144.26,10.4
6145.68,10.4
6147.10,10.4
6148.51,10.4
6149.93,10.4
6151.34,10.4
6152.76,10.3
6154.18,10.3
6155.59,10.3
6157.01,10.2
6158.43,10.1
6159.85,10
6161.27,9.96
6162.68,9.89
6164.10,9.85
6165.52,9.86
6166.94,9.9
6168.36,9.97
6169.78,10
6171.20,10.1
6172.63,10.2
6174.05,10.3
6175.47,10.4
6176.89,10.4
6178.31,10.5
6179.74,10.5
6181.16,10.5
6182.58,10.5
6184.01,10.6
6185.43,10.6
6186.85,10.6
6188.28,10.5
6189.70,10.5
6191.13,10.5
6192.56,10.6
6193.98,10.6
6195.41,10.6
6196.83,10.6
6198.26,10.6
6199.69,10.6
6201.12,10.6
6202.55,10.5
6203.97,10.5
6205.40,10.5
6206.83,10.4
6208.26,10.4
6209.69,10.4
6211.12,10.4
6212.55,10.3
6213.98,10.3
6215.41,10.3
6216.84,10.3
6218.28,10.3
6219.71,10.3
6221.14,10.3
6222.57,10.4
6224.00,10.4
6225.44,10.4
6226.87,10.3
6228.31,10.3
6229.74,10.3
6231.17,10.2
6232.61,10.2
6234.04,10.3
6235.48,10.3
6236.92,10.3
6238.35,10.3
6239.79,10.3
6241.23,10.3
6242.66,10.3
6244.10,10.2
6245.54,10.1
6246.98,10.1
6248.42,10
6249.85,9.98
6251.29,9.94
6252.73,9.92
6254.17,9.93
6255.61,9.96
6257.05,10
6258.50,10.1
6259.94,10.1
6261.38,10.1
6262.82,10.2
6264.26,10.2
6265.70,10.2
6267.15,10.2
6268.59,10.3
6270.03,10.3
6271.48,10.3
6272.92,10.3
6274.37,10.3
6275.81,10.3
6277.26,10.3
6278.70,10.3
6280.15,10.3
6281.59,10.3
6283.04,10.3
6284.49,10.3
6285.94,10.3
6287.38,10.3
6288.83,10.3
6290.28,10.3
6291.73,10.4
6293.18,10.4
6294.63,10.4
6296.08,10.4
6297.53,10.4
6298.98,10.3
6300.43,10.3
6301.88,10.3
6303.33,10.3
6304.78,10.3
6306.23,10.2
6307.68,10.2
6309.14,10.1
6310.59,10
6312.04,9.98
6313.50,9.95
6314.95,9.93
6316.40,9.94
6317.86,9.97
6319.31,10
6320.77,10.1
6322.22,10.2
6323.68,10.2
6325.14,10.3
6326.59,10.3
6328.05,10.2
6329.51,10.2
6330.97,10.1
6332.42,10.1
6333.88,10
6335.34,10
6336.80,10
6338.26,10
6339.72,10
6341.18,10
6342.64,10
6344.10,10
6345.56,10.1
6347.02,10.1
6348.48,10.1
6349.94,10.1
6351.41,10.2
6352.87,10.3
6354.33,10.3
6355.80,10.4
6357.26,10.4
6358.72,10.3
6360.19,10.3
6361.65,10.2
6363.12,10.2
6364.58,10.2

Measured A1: 0.030 mag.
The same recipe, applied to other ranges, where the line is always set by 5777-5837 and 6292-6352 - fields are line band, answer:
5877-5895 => 0.06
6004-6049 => 0.02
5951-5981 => 0.02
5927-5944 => 0.01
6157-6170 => 0.06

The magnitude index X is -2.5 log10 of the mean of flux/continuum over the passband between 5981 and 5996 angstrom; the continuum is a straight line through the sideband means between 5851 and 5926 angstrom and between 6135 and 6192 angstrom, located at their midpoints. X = -0.04 mag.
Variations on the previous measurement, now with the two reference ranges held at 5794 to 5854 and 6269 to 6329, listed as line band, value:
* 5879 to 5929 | 0.05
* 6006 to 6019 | 0.03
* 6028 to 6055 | 0.02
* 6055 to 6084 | 0.02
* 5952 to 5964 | 0.04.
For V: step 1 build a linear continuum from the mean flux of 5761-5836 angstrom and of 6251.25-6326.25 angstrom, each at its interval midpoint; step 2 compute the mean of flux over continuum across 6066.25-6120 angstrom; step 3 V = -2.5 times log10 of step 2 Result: 0.01 mag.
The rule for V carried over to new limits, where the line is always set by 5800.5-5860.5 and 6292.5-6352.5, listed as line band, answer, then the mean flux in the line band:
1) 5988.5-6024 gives 0.01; 10.8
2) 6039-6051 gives 0.02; 10.6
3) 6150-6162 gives 0.03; 10.2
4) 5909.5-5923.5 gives 0.01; 10.9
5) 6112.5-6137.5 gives 0.01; 10.5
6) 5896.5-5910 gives 0.05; 10.6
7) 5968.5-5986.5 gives 0.01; 10.9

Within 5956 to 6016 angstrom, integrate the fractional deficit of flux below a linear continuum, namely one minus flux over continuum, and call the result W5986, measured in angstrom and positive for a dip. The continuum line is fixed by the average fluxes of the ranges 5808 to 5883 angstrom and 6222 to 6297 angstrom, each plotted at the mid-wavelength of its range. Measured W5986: 0.4 angstrom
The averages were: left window 11.2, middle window 10.8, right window 10.2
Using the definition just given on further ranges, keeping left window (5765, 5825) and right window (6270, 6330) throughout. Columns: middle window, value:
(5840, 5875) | 0.2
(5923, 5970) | 0.7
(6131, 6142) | 0.2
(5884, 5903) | 1.4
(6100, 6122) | 0.2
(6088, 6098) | 0.0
